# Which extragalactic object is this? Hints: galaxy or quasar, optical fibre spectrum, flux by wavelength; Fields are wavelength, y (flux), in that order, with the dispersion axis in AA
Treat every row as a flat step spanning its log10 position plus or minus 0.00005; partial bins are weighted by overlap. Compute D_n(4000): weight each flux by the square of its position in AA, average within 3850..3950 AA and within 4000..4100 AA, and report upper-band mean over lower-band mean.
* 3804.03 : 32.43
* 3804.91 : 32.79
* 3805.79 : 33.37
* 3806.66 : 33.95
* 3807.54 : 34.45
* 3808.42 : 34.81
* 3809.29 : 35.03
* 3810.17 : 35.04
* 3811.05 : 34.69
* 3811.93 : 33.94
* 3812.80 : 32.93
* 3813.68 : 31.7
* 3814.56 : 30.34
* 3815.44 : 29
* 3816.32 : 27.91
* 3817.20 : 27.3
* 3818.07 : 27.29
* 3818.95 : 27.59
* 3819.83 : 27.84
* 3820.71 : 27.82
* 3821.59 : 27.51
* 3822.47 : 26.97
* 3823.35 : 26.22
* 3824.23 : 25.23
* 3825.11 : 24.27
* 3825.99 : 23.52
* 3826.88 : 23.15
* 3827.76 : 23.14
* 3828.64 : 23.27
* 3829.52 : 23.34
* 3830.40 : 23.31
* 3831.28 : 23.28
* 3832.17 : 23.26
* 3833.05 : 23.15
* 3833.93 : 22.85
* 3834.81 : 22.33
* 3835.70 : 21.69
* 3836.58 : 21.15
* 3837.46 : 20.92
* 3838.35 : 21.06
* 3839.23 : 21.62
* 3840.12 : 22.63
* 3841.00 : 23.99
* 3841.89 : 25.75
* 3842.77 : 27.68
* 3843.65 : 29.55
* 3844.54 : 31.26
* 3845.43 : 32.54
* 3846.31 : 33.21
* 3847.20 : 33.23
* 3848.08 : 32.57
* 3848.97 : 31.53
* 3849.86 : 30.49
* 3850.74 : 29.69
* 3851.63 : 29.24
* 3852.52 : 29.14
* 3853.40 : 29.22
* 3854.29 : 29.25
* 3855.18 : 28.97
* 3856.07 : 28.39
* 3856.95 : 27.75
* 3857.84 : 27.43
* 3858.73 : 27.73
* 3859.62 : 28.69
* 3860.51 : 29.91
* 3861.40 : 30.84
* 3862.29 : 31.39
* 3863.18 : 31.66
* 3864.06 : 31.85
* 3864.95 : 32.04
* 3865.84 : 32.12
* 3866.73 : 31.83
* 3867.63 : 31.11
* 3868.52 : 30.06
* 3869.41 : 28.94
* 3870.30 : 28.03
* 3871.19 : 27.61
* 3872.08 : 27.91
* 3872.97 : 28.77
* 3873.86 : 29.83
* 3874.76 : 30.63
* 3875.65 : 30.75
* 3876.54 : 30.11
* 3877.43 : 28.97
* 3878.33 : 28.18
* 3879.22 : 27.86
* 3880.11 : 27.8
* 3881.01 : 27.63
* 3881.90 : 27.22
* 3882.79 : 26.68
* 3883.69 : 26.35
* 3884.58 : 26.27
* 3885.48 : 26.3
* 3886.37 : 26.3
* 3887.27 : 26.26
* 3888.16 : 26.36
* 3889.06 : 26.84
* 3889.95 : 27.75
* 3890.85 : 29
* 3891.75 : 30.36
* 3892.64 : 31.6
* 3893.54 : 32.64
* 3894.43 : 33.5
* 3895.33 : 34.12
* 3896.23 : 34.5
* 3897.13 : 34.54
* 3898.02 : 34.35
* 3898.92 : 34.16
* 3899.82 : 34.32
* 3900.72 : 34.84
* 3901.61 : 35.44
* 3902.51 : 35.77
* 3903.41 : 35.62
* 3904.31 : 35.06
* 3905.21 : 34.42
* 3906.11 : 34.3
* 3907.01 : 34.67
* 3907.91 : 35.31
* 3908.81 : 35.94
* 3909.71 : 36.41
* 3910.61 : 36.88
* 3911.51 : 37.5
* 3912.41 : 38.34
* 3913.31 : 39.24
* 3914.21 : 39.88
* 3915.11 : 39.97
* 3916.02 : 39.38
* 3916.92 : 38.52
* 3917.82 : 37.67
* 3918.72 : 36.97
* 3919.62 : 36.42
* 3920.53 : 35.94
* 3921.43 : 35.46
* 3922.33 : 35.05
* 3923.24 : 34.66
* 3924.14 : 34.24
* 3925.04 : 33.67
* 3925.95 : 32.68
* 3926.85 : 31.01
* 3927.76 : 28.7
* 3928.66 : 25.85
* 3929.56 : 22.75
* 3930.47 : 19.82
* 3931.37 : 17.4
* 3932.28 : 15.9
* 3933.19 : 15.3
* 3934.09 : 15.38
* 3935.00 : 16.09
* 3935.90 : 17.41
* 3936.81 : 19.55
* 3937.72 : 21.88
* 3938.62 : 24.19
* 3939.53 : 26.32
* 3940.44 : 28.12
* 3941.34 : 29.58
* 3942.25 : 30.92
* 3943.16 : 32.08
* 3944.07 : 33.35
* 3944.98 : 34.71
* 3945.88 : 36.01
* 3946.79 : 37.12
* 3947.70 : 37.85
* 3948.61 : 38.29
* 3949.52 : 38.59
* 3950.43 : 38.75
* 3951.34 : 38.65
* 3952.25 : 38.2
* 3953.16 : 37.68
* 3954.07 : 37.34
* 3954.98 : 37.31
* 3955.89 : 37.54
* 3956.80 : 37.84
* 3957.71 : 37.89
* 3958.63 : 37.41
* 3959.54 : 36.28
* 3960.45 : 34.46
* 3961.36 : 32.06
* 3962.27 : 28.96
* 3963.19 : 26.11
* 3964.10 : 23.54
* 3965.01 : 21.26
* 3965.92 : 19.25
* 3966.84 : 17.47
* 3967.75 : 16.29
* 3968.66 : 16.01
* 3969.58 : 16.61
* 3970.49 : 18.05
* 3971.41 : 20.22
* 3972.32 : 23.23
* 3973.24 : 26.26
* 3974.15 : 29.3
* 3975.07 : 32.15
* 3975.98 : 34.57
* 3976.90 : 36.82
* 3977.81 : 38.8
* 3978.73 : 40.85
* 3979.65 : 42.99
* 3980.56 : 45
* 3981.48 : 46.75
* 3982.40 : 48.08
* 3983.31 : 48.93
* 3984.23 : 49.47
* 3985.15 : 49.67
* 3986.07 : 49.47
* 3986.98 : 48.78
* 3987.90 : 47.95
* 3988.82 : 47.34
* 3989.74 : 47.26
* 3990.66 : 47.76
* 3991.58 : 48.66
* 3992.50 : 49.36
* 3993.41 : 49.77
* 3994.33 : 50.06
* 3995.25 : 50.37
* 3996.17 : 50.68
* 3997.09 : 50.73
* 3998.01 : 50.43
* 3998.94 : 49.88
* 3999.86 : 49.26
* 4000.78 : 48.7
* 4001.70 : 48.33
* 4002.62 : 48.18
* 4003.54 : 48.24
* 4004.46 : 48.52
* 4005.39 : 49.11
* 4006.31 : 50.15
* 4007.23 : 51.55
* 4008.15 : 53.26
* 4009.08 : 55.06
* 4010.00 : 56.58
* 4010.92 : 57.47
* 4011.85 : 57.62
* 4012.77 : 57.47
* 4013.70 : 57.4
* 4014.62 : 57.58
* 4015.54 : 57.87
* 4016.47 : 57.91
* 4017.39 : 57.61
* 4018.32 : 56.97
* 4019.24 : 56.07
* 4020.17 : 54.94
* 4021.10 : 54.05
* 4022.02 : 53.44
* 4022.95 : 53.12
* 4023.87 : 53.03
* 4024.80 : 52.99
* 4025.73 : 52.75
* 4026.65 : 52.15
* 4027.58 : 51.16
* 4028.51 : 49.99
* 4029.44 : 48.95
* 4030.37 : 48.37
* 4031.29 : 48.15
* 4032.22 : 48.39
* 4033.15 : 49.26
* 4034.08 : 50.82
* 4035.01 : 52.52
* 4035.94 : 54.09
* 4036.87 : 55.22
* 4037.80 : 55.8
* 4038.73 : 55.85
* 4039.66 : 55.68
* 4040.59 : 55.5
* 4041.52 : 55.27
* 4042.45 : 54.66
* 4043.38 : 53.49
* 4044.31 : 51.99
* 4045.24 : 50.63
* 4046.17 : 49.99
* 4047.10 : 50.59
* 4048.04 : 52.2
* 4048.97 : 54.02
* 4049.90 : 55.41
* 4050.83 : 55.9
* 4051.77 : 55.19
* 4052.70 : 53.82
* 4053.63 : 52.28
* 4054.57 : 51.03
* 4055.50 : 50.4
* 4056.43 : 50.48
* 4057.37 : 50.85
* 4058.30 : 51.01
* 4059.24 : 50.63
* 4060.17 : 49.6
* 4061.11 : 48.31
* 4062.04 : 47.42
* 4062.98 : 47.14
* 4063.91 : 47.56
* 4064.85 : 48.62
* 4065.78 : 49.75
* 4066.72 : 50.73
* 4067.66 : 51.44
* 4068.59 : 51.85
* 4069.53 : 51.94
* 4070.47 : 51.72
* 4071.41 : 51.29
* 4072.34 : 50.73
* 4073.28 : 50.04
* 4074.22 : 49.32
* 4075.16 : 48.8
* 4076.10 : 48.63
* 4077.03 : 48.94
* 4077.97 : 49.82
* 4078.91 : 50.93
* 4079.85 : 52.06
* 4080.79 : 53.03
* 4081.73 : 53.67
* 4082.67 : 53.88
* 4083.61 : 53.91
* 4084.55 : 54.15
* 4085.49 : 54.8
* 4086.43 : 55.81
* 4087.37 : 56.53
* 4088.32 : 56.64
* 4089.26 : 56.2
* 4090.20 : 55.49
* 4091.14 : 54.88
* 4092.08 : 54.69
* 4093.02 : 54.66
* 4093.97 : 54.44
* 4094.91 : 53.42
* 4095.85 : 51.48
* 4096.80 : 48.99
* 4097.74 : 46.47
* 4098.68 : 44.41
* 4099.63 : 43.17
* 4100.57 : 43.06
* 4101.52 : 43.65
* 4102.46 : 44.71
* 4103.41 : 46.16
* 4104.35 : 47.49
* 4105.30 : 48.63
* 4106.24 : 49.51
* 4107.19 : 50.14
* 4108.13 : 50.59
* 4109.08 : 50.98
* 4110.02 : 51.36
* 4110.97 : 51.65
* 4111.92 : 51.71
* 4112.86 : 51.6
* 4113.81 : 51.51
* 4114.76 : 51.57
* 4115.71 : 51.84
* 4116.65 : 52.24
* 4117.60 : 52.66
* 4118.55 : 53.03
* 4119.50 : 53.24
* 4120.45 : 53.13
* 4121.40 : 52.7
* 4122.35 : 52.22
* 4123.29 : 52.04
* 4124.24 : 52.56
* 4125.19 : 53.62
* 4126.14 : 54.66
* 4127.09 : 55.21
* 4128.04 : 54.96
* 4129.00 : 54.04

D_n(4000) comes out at 1.84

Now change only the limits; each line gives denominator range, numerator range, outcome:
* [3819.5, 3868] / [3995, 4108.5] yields 2.11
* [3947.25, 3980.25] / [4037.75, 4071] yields 1.73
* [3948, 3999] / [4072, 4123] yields 1.44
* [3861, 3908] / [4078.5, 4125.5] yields 1.87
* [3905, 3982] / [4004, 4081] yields 1.75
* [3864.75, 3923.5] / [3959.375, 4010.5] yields 1.31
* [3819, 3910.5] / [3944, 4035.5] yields 1.61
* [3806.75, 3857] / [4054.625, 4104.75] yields 2.08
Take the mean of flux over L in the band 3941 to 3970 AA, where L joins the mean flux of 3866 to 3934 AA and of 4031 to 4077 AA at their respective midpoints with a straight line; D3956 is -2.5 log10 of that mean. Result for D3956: 0.206 mag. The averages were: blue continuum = 31.3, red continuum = 51.5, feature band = 31.7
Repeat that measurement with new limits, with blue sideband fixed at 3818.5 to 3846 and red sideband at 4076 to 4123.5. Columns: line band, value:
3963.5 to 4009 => -0.01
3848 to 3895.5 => -0.02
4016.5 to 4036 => -0.19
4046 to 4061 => -0.12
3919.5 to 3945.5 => 0.27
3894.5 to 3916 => -0.12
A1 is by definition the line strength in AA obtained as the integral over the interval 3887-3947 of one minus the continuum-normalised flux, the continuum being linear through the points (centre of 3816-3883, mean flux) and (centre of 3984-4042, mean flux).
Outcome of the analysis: 9.7 AA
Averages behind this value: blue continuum 27.6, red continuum 52.1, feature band 31.3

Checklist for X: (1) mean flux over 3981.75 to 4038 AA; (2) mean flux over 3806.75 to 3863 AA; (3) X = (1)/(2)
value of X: 1.86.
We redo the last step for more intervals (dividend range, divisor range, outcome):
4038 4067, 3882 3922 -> 1.54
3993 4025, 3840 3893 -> 1.82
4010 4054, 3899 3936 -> 1.67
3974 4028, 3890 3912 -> 1.46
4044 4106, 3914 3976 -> 1.72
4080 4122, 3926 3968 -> 1.77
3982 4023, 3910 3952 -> 1.66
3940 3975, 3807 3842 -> 1.15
